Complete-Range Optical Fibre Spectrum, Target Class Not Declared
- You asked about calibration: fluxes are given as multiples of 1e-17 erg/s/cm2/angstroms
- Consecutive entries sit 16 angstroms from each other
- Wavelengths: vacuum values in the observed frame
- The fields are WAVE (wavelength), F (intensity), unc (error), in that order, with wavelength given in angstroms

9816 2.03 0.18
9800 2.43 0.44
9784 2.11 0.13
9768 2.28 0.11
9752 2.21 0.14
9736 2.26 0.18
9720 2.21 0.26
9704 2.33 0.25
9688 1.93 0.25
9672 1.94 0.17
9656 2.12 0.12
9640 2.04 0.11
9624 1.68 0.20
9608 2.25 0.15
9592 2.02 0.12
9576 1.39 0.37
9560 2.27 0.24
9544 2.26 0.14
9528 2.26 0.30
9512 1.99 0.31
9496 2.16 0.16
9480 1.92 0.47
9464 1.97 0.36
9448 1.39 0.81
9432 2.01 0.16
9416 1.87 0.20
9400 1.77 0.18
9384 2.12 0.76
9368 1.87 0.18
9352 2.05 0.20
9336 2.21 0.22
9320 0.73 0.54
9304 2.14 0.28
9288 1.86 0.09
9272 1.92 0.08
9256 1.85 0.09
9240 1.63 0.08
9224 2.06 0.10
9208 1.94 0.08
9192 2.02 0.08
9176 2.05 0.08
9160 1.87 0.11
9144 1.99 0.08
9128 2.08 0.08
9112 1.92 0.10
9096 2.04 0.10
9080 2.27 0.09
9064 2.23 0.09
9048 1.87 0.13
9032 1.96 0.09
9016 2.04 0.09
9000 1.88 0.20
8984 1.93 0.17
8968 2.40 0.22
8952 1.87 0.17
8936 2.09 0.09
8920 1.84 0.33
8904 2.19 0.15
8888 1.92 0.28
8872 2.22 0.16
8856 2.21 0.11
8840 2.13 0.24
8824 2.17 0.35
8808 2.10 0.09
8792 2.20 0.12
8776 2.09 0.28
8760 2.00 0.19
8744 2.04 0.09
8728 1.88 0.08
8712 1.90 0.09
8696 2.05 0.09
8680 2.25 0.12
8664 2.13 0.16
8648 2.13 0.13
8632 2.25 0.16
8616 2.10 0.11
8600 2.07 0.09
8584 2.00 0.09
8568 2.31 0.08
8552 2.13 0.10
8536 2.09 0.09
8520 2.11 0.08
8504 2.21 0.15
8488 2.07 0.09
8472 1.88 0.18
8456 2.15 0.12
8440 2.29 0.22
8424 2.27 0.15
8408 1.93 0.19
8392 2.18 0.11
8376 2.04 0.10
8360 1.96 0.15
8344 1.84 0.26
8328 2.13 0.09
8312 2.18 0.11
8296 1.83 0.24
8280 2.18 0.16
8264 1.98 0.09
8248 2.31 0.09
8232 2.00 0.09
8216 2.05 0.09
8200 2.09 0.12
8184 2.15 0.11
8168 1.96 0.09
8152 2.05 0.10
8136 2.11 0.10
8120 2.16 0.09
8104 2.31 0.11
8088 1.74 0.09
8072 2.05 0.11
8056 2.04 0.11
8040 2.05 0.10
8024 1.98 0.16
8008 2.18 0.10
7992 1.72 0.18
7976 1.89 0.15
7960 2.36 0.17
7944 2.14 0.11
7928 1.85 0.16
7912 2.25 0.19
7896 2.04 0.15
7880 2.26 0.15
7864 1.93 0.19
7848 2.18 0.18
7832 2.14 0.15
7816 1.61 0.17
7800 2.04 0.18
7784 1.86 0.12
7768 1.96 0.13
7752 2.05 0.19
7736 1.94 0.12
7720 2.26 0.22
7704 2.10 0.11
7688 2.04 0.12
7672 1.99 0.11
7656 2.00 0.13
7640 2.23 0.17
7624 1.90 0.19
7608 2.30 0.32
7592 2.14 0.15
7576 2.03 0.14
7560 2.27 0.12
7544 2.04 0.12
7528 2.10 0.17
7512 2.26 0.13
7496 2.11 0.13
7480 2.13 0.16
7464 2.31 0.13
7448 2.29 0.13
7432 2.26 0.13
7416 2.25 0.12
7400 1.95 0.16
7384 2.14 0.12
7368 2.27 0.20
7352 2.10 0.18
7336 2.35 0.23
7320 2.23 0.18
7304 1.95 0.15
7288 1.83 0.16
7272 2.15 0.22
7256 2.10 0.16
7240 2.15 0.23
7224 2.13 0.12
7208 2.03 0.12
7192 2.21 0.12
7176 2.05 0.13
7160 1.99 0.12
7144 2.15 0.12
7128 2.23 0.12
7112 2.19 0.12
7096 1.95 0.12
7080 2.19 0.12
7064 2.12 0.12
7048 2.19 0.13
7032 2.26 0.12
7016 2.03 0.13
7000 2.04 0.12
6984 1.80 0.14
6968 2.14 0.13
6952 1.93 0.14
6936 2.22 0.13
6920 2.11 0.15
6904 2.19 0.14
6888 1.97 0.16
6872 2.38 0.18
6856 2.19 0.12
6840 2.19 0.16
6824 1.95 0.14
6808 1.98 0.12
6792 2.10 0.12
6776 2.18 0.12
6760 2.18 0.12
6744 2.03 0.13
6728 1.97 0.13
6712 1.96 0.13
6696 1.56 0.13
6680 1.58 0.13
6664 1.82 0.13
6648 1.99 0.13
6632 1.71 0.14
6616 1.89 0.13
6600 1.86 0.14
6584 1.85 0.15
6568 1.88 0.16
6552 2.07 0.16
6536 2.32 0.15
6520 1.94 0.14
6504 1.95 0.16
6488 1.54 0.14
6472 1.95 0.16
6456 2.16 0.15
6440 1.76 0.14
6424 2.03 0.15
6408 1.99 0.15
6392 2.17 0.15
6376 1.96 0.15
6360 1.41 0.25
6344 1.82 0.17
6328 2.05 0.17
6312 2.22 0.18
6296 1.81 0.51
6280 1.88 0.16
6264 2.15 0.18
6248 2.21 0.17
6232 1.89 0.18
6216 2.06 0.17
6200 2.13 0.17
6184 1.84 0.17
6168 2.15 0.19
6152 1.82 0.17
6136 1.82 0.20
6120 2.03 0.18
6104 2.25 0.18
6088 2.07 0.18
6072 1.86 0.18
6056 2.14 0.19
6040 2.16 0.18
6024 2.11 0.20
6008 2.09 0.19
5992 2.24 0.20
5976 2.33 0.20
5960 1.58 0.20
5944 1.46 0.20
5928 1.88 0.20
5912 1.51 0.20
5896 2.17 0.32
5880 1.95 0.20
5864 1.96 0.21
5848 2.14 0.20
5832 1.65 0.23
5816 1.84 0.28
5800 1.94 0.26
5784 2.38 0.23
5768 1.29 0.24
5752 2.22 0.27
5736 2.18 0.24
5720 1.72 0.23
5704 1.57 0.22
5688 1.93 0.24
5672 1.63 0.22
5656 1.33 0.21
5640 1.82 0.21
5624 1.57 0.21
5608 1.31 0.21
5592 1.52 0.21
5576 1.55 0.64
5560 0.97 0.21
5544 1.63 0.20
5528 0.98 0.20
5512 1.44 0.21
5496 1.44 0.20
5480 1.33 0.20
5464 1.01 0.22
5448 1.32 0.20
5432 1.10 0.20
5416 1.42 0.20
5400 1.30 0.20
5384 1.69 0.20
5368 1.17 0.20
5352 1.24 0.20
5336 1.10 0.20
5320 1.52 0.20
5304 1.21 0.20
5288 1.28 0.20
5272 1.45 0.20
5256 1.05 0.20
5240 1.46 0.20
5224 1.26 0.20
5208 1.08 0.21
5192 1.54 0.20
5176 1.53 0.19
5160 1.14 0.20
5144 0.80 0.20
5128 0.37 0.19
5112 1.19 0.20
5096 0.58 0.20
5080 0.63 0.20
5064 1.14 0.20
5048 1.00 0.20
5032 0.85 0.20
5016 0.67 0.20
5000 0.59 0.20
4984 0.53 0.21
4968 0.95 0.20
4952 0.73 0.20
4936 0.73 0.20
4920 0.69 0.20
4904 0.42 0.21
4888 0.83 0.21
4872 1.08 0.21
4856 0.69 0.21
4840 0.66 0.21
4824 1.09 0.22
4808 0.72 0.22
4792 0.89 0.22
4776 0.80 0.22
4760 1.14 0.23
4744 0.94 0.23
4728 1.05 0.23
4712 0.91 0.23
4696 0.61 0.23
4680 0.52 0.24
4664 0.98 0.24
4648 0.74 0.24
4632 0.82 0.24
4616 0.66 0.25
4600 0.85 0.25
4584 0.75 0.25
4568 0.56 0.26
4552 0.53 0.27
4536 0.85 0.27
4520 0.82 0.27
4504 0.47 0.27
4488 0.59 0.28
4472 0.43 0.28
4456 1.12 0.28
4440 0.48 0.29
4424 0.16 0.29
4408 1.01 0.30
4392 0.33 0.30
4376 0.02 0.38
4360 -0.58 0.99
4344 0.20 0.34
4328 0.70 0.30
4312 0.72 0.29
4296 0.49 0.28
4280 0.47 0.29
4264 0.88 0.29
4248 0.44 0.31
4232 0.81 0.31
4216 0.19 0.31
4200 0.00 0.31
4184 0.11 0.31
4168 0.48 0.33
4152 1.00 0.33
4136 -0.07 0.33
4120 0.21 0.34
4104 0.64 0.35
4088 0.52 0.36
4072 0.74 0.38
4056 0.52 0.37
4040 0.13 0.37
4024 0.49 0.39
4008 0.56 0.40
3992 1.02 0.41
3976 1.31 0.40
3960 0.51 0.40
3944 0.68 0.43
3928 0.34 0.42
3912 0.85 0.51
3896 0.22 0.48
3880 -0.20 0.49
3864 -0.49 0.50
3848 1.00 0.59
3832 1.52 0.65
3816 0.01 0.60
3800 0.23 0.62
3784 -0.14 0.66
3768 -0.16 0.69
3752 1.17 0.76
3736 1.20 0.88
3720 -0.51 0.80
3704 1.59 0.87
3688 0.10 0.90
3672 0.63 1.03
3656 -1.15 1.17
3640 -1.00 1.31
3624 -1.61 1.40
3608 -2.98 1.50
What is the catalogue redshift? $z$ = 0.29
